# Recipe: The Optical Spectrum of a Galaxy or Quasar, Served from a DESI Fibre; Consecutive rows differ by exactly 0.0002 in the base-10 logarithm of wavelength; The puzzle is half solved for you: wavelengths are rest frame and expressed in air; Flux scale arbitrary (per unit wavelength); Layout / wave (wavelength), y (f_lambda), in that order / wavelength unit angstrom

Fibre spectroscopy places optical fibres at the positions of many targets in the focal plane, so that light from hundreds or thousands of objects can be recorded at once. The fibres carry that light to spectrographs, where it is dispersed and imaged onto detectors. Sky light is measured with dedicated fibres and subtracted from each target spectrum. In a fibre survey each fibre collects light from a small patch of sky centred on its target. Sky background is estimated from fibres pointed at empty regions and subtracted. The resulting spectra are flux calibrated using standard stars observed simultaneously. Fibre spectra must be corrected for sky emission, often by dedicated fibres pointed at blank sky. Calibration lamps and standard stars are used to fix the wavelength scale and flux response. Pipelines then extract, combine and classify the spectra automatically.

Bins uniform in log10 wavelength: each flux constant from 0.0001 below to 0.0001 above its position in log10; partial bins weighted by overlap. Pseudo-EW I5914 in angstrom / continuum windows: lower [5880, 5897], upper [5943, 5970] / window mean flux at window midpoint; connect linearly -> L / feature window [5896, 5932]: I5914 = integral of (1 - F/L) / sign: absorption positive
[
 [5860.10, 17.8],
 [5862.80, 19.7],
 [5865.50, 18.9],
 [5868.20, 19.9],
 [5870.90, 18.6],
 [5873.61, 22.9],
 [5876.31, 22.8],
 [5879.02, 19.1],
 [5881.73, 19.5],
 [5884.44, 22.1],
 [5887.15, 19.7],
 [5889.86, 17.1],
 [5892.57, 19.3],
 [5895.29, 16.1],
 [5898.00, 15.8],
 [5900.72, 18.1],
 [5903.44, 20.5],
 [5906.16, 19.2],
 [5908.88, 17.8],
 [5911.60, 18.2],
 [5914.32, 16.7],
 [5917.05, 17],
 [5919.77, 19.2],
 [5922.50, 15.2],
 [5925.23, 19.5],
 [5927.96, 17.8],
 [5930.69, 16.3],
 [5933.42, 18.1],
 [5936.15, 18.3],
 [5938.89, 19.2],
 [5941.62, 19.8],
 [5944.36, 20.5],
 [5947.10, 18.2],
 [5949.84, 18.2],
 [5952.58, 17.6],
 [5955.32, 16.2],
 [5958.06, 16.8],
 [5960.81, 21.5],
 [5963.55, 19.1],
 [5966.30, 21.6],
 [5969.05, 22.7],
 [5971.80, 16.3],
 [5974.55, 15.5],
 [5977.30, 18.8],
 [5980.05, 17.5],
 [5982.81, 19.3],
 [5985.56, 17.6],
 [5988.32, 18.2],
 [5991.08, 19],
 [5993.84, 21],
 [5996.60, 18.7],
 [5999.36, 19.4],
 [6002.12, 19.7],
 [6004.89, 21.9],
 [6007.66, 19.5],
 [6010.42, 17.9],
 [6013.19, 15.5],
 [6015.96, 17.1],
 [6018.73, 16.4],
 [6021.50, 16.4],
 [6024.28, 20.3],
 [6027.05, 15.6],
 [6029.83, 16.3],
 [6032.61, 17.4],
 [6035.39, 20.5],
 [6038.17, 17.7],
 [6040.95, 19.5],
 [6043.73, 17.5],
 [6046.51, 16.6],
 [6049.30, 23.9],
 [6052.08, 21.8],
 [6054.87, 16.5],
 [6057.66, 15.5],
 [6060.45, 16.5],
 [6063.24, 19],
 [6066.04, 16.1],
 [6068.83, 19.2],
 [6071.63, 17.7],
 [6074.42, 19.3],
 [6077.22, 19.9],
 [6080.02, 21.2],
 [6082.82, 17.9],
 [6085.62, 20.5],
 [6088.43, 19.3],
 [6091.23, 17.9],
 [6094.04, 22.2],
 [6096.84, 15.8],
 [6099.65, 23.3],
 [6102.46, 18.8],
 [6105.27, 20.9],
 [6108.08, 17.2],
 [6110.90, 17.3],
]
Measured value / 2.4 angstrom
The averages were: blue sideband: 18.9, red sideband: 19.2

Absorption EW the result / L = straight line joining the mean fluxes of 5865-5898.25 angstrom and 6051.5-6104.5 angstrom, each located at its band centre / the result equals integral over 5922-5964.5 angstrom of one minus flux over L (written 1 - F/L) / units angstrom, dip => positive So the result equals 2.1 angstrom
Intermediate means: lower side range 19.5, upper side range 18.8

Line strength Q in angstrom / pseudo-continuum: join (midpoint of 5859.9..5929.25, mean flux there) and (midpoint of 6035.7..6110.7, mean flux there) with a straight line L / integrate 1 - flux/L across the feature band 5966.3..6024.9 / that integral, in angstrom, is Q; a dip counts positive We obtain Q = 0.95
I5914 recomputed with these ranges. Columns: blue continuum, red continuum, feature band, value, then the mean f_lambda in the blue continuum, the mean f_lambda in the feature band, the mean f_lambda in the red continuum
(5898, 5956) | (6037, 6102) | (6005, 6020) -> 0.74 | 18.1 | 17.7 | 18.9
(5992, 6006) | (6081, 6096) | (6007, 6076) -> 6.29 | 20.1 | 18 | 19.5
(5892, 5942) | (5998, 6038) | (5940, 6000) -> -2.50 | 17.9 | 18.8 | 18.1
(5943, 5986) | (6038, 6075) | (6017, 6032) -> 1.15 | 18.6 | 17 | 18.3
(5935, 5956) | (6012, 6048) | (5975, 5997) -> -0.71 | 18.6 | 18.6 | 17.5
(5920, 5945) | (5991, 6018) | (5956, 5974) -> -0.76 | 18.3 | 19.3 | 18.9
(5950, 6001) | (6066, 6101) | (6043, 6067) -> 1.23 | 18.7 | 18.2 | 19.4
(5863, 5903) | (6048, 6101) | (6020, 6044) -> 1.55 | 19.3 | 17.9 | 19.1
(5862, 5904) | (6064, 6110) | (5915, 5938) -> 1.95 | 19.4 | 17.7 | 19.2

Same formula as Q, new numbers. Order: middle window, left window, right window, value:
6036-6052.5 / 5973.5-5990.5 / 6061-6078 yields -1.05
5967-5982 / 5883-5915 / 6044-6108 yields 0.26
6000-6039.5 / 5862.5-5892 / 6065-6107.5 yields 3.05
